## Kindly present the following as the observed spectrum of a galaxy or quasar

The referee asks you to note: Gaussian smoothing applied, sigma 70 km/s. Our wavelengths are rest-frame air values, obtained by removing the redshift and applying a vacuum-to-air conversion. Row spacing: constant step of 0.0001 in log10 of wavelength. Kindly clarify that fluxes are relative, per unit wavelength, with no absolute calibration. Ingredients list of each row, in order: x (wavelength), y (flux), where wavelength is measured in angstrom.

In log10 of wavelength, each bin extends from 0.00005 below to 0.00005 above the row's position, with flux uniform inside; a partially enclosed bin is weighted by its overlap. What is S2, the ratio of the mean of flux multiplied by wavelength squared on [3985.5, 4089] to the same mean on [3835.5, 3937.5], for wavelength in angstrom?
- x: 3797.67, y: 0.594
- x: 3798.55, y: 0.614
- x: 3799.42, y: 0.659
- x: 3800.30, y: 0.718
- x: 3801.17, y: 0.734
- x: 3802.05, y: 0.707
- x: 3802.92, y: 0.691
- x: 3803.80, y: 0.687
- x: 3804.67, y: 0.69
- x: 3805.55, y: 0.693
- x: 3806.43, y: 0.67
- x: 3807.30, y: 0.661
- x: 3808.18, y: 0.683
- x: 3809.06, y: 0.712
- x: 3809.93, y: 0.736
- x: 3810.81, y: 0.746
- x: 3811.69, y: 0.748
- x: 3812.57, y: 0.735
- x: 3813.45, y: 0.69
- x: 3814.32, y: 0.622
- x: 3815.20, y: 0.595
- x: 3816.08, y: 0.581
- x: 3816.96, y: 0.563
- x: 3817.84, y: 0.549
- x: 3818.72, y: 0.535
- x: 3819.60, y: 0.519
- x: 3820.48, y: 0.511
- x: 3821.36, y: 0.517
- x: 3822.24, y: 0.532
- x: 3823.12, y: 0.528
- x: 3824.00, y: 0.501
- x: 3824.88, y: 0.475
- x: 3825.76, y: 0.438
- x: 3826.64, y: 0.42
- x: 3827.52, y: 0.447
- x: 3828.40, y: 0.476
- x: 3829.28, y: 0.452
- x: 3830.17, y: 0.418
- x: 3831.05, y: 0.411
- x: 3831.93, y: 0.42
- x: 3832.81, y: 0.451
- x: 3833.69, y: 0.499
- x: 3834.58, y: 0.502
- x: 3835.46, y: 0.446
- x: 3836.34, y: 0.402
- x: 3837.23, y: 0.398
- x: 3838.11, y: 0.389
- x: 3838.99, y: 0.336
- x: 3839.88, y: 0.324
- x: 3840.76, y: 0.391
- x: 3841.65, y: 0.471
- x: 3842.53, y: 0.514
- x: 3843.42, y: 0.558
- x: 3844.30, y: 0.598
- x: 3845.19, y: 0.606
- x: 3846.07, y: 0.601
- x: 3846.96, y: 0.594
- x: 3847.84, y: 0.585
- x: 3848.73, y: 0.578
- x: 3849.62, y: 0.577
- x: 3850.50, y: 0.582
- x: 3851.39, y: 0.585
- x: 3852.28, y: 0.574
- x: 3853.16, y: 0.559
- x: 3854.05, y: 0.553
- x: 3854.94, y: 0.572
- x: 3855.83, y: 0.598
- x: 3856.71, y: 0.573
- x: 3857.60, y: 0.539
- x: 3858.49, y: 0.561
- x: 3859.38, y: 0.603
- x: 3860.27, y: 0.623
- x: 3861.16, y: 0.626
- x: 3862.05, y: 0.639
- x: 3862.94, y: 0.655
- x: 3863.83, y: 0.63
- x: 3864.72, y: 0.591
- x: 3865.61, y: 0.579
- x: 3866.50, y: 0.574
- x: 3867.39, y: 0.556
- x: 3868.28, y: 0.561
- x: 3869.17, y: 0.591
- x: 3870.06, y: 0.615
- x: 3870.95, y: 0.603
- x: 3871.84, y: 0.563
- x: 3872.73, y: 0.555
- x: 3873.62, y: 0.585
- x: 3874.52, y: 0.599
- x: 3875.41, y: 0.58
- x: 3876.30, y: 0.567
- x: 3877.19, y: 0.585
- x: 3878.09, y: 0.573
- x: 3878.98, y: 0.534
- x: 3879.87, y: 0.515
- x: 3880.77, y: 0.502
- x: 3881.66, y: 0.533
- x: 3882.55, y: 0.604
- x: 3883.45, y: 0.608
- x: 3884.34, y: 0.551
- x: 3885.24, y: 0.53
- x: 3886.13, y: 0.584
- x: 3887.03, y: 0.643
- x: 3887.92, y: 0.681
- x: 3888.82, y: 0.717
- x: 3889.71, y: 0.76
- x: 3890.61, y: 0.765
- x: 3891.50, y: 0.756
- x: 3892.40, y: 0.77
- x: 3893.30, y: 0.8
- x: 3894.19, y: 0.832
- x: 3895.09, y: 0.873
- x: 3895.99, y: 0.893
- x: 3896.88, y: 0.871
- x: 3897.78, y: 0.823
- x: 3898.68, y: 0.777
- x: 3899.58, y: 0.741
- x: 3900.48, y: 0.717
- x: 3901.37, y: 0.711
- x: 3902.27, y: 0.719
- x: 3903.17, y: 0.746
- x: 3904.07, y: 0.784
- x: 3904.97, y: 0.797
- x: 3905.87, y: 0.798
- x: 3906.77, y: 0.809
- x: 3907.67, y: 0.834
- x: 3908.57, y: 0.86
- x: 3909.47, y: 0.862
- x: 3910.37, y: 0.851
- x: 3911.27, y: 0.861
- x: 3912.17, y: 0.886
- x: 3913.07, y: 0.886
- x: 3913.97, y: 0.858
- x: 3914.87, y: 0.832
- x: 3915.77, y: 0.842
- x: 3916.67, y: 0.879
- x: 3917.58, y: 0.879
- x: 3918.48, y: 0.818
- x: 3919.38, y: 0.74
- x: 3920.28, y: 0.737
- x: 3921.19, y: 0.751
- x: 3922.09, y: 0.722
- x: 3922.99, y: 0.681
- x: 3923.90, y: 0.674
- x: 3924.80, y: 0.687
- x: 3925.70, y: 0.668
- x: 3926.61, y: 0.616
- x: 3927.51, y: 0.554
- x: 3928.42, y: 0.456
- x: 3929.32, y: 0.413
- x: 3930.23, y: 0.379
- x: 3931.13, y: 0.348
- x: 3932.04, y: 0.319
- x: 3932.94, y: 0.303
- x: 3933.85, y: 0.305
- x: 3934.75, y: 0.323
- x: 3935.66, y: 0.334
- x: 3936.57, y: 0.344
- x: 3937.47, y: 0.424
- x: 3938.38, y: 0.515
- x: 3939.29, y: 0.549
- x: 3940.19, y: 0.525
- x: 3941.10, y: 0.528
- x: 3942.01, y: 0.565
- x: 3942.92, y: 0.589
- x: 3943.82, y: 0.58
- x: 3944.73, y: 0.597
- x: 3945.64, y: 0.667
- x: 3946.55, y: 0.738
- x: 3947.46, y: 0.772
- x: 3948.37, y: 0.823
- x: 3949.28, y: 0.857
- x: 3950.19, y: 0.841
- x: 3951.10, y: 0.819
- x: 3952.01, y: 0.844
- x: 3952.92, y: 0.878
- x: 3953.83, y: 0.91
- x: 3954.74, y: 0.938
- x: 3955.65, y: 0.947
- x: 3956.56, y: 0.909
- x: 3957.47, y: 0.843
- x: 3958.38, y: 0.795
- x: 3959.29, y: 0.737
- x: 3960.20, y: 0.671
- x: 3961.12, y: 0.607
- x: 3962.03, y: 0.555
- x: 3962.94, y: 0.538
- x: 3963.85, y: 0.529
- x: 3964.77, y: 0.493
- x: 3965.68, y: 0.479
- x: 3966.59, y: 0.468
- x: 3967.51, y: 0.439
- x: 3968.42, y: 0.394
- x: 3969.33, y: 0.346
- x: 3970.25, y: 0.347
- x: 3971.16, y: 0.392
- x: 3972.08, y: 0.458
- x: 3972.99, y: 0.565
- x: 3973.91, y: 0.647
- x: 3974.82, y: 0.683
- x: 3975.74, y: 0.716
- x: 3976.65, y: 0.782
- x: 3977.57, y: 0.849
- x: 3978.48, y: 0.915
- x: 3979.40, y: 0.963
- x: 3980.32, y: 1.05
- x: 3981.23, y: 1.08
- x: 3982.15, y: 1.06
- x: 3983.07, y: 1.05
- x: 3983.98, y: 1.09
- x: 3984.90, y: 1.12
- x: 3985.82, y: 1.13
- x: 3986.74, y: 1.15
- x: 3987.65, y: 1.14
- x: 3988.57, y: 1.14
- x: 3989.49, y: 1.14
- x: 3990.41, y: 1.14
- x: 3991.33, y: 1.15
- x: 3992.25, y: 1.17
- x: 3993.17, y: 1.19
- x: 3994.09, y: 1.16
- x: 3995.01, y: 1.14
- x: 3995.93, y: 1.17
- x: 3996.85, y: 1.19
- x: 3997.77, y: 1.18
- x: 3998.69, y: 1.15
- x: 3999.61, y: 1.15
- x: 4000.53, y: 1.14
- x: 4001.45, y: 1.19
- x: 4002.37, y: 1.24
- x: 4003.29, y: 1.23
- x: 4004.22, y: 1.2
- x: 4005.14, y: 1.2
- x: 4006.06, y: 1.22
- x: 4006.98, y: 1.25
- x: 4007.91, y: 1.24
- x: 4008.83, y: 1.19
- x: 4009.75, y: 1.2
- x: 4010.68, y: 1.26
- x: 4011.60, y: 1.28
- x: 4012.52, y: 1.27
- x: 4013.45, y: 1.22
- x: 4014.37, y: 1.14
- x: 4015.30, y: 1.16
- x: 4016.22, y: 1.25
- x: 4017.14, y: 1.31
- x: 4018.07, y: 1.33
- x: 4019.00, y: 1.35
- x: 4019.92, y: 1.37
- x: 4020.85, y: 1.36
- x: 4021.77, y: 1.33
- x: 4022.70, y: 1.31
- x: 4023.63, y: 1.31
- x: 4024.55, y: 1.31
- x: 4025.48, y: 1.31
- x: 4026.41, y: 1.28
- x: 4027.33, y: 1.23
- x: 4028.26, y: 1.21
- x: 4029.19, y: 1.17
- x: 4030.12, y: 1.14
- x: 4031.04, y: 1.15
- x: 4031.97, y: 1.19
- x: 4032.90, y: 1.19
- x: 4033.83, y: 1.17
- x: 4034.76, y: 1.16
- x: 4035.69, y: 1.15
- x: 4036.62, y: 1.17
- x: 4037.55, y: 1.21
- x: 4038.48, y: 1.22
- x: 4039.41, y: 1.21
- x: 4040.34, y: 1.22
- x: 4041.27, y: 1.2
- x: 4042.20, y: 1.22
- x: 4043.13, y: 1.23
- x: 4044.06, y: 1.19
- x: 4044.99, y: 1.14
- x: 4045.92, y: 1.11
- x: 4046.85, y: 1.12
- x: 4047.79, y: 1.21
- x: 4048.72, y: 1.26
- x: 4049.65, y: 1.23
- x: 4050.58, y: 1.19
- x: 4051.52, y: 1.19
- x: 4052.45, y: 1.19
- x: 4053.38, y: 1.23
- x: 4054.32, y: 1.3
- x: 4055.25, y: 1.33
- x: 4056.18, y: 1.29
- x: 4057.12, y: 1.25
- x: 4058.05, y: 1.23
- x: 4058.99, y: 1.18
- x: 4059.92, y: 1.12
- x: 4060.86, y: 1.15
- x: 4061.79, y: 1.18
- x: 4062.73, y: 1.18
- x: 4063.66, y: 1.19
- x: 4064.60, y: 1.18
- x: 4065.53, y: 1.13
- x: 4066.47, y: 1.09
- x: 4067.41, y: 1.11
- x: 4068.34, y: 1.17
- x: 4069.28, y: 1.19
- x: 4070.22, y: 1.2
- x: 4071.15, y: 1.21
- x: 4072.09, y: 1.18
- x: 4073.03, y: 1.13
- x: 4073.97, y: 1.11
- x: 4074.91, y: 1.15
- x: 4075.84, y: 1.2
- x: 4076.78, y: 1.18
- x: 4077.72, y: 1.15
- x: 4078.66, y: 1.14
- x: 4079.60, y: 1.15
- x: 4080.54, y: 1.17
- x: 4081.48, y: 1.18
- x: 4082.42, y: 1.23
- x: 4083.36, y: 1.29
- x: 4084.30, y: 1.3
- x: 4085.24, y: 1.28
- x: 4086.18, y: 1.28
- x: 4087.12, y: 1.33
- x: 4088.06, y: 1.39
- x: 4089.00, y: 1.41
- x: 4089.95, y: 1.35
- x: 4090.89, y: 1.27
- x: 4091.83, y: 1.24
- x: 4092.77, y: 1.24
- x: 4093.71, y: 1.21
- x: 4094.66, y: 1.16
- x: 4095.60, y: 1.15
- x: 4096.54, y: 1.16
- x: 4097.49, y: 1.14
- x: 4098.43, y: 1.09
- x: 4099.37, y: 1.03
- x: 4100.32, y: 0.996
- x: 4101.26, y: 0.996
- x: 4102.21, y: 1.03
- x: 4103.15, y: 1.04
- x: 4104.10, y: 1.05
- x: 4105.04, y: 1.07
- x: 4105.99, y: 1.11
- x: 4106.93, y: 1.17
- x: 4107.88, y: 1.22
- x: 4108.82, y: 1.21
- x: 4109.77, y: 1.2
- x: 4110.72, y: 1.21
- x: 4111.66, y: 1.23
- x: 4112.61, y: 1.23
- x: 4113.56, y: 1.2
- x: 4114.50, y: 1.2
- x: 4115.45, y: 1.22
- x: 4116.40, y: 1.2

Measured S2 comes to 2.1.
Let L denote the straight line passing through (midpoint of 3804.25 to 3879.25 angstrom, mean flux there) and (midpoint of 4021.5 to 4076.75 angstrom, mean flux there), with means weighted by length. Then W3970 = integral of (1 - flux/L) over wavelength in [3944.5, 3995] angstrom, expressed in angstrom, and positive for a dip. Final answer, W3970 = 7.4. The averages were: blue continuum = 0.557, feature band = 0.817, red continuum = 1.2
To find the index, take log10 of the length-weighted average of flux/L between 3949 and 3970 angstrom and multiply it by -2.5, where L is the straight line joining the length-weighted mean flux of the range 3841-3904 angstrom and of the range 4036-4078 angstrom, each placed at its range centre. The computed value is 0.28 mag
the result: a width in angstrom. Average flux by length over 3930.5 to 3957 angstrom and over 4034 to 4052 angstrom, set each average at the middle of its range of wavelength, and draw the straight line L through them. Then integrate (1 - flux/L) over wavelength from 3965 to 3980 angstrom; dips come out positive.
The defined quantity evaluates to 3.8 angstrom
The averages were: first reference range 0.622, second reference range 1.19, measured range 0.593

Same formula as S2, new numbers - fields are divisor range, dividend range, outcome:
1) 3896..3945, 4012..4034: 2.00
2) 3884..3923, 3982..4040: 1.63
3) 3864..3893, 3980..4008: 2.02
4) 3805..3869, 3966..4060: 2.21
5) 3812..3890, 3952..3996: 1.62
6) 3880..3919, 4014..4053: 1.72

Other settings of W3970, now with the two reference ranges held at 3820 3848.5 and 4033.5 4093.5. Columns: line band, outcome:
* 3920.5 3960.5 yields 9.20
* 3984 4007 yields -4.12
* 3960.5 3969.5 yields 4.03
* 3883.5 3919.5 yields -4.69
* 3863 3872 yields -0.12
